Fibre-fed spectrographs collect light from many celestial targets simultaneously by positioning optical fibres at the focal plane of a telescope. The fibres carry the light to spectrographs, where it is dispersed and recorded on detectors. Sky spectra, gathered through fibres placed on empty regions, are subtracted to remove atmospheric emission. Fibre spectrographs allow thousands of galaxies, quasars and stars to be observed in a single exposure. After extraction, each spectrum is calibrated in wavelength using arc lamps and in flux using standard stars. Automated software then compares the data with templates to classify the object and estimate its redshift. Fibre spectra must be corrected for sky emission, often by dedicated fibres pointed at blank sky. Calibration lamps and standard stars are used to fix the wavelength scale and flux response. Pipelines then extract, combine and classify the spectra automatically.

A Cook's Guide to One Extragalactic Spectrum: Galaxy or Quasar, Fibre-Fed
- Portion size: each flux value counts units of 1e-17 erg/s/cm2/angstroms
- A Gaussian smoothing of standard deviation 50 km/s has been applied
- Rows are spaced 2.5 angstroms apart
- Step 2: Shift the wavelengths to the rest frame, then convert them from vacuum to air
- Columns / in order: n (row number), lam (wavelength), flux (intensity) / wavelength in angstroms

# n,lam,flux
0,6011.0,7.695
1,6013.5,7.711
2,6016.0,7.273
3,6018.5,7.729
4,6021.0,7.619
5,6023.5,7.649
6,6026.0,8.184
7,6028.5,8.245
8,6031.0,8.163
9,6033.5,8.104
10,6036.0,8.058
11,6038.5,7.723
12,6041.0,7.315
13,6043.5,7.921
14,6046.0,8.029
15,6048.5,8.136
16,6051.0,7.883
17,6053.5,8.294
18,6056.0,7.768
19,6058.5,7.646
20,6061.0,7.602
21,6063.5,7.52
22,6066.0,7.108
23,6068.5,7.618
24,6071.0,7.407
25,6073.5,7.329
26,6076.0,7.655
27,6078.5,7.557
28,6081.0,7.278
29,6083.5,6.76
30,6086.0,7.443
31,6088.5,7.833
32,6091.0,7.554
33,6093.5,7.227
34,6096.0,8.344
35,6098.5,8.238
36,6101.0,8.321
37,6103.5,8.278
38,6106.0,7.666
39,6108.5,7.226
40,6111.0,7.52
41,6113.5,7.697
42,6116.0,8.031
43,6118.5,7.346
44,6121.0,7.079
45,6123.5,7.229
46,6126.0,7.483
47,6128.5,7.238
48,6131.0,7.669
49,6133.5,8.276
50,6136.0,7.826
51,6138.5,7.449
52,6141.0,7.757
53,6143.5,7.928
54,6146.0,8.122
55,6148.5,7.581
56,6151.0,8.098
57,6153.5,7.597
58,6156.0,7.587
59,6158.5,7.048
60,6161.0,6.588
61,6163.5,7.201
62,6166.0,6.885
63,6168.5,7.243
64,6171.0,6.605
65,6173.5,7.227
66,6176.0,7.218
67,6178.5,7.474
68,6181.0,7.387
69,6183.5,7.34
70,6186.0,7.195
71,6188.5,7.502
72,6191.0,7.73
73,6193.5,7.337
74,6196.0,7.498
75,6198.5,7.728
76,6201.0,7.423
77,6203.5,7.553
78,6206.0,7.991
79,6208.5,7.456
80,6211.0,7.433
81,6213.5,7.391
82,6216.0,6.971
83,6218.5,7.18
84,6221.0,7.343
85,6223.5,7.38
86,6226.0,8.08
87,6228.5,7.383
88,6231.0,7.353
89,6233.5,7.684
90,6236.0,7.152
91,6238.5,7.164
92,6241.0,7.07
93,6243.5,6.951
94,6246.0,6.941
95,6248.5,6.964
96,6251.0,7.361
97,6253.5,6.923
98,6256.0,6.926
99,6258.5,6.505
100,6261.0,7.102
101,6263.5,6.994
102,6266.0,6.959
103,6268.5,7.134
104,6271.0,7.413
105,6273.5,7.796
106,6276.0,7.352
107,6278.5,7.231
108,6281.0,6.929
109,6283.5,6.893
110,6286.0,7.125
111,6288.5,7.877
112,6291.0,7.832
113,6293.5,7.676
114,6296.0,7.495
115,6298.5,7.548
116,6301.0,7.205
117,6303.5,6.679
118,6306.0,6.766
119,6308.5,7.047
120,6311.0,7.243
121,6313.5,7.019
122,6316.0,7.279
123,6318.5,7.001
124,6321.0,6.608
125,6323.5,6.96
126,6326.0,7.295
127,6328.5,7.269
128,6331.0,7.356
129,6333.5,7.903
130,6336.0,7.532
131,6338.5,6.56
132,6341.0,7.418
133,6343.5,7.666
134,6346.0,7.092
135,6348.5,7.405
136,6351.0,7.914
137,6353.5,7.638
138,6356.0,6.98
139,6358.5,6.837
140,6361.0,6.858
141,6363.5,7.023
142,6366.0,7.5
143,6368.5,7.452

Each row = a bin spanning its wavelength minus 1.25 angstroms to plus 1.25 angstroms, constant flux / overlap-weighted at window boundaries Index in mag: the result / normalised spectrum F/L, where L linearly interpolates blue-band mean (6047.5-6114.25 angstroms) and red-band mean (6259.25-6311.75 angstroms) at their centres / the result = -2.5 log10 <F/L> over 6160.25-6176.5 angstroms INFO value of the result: 0.07 mag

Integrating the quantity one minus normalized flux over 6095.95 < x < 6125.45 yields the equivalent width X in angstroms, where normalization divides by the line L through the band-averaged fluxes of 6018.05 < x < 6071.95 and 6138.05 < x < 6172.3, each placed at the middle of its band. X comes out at -0.58 angstroms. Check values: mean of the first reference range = 7.81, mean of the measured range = 7.72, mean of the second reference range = 7.41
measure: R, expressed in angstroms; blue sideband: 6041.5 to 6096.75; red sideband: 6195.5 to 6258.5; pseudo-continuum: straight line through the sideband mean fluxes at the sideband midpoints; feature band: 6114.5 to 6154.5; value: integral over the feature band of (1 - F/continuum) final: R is -0.9 angstroms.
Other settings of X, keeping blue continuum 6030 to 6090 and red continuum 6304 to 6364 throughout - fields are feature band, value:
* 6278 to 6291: 0.0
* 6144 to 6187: 0.9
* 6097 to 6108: -0.7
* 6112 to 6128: 0.2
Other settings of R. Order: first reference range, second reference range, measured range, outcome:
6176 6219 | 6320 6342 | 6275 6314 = 0.2 angstroms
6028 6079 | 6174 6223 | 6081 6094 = 0.5 angstroms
